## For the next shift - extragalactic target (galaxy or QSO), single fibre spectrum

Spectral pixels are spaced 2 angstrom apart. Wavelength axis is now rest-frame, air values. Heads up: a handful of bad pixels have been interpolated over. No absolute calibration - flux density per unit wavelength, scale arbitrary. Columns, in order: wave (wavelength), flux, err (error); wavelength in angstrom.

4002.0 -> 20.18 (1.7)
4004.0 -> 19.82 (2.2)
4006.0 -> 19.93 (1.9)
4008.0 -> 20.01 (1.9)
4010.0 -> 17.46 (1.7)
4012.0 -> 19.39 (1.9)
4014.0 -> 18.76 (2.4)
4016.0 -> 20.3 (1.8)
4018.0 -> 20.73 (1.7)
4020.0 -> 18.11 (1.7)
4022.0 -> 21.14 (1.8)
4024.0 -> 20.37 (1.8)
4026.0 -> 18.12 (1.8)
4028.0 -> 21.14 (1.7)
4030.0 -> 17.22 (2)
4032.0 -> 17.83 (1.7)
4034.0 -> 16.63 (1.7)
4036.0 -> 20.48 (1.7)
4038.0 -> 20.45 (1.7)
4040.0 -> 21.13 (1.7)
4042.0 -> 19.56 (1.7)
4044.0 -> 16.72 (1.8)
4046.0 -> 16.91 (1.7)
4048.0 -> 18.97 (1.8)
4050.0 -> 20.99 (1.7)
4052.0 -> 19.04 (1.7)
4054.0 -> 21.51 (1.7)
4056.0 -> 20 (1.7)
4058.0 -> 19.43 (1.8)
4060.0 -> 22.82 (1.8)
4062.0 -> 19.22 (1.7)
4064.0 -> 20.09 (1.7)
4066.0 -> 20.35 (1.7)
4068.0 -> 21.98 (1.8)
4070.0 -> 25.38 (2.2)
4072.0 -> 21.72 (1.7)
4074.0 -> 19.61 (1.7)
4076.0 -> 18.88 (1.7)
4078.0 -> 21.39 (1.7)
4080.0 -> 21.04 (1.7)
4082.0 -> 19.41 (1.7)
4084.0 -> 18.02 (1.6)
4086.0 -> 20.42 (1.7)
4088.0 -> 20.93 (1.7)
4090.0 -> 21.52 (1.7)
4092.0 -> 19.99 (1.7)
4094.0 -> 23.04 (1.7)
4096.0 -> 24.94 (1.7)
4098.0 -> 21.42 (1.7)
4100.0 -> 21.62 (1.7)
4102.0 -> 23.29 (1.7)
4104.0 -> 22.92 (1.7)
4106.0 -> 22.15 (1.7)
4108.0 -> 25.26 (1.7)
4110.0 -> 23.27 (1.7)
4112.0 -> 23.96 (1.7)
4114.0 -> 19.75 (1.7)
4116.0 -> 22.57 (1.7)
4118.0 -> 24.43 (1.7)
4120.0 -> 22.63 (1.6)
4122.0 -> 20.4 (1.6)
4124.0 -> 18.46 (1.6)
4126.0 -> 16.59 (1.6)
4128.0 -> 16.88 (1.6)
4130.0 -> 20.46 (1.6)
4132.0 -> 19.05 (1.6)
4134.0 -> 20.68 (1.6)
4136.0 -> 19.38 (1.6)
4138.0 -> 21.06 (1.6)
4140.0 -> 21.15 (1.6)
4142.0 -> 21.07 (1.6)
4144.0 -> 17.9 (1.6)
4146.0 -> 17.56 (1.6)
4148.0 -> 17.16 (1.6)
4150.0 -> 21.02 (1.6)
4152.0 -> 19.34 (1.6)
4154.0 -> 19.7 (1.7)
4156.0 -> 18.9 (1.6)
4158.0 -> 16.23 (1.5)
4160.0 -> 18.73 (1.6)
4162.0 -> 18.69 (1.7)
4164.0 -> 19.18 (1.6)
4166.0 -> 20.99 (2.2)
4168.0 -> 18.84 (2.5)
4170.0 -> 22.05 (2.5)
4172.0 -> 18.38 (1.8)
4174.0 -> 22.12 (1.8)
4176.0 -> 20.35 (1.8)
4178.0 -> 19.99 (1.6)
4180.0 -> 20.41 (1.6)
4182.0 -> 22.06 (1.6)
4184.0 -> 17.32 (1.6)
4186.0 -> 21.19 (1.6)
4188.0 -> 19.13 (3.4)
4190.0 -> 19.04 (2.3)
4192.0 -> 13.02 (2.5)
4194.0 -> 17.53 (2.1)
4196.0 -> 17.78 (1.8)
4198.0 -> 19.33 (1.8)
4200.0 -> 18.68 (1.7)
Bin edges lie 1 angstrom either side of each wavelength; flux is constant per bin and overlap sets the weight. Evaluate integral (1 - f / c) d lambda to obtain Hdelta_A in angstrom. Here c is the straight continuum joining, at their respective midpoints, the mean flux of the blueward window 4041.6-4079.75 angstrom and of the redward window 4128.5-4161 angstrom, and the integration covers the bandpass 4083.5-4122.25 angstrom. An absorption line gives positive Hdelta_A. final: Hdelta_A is -4.8 angstrom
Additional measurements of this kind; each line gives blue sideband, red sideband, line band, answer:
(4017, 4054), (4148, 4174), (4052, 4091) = -2.81 angstrom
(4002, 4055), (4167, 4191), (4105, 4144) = -2.21 angstrom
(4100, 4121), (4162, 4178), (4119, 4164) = 4.74 angstrom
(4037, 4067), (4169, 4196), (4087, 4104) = -2.14 angstrom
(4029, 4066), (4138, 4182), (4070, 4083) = -0.85 angstrom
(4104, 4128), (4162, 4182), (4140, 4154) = 1.11 angstrom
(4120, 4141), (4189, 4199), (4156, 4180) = -1.80 angstrom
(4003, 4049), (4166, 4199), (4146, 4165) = 0.59 angstrom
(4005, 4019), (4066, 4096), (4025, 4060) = 1.58 angstrom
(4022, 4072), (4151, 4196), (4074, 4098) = -1.40 angstrom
